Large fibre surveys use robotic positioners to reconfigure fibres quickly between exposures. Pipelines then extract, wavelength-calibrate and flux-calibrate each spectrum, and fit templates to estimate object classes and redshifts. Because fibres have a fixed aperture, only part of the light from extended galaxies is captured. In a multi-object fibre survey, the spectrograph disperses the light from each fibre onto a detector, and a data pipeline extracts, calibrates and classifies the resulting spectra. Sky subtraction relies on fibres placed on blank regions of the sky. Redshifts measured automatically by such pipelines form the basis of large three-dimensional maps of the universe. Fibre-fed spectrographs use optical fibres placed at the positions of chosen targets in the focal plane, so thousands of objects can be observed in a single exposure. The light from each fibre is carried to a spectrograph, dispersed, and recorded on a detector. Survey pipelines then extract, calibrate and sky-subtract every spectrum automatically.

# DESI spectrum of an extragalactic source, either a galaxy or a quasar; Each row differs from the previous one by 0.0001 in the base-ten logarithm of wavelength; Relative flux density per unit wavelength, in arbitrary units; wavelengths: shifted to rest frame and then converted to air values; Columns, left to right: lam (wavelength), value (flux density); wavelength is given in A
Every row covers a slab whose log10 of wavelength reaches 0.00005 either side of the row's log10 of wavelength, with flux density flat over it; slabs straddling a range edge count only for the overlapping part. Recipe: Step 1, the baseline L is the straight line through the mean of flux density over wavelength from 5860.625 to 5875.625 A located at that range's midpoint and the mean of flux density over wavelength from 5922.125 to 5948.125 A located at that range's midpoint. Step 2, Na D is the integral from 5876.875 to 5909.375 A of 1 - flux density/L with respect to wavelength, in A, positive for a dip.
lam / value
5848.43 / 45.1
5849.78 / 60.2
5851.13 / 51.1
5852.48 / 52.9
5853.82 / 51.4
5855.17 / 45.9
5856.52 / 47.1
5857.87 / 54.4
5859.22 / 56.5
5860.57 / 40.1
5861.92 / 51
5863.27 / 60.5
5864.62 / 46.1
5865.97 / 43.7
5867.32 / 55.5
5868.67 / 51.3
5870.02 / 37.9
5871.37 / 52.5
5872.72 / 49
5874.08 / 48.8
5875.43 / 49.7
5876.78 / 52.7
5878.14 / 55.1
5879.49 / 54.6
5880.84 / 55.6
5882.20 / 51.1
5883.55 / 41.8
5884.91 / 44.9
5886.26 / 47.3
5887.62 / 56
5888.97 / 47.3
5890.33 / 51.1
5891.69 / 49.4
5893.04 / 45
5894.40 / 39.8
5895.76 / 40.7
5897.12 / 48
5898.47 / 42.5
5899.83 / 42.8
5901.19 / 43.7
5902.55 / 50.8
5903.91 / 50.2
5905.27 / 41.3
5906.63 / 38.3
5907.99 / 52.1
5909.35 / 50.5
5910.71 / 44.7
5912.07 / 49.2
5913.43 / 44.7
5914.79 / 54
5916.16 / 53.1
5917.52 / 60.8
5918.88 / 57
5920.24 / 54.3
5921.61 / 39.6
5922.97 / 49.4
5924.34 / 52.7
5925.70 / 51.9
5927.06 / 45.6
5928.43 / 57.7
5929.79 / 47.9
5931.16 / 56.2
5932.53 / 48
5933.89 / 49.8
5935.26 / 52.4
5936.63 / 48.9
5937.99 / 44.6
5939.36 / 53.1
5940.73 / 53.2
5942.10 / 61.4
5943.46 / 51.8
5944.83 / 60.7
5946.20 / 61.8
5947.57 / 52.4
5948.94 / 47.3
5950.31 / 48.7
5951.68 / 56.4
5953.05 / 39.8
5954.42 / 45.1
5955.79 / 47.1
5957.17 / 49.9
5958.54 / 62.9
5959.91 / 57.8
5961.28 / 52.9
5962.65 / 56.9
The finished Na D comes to 1.88 A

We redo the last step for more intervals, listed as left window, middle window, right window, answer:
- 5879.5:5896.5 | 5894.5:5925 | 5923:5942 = 0.9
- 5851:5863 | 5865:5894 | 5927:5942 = 0.7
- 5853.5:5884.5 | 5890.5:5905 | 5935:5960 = 1.6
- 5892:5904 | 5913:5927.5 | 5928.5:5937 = -0.8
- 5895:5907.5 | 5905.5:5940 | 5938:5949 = -0.3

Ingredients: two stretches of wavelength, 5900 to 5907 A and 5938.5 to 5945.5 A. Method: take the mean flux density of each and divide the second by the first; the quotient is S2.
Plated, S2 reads 1.2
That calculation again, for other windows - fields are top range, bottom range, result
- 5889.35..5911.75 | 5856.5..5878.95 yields 0.91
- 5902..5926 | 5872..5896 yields 1.01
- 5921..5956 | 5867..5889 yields 1.02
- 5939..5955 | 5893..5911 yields 1.17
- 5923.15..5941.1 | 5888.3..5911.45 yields 1.11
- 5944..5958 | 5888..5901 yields 1.12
